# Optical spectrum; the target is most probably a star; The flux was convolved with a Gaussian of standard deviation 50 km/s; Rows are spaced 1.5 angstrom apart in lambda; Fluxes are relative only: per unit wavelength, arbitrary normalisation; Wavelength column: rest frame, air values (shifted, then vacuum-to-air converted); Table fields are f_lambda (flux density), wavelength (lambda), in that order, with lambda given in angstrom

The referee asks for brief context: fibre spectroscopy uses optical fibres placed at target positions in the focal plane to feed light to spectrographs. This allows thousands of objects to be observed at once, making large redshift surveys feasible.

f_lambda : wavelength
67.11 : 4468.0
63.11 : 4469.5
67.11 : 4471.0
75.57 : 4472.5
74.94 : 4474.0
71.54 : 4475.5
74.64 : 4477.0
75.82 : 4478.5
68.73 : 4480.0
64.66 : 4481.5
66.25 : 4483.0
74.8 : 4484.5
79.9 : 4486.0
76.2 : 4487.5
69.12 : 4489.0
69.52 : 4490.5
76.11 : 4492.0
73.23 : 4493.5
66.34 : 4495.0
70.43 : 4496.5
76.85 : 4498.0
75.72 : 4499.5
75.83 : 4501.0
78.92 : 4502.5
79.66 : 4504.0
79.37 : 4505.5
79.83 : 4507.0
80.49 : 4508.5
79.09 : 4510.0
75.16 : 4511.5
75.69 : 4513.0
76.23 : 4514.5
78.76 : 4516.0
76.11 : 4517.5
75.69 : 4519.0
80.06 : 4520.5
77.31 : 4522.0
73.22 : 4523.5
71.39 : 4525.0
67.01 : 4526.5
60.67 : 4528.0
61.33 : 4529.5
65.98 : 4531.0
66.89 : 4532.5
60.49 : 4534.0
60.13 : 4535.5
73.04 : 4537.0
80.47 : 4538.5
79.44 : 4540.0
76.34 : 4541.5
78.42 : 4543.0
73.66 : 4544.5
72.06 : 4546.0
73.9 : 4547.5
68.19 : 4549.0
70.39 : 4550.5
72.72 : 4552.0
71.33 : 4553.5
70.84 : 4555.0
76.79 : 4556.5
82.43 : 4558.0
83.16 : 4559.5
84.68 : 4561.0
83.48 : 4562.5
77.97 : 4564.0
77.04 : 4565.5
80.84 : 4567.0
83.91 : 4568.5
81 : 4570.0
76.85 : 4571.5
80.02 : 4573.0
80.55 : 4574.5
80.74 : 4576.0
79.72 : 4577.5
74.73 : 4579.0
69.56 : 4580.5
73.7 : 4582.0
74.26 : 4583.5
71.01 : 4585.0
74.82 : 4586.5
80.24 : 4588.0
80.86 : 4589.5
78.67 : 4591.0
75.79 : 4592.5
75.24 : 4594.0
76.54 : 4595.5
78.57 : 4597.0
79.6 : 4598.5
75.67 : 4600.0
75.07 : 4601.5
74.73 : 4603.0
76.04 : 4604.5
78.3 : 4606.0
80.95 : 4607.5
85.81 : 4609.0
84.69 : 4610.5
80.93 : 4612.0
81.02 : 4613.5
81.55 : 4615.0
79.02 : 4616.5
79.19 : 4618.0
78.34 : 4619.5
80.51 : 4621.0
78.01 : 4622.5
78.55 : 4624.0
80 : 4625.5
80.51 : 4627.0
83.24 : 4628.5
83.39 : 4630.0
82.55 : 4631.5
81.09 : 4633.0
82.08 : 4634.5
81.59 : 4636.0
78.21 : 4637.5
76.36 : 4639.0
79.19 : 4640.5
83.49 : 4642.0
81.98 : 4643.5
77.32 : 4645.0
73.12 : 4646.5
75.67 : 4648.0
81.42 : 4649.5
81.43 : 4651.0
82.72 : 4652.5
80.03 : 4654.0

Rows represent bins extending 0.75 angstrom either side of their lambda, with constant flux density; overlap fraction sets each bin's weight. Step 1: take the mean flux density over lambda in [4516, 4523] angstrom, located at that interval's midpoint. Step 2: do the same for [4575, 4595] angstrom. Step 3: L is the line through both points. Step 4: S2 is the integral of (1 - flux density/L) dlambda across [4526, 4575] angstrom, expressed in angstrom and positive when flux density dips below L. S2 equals 1.6 angstrom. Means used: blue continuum 77.3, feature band 74.3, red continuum 76.2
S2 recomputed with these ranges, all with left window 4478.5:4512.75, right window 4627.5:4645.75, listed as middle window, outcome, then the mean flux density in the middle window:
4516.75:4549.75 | 2.0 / 71.4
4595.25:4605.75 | 0.3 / 76.7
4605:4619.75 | -0.2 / 81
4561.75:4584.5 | -0.1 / 78.2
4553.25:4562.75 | -0.2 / 79.1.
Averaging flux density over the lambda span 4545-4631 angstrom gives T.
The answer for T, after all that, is 78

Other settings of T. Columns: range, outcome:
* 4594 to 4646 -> 79.7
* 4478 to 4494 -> 72.1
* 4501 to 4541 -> 73.6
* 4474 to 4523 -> 74.9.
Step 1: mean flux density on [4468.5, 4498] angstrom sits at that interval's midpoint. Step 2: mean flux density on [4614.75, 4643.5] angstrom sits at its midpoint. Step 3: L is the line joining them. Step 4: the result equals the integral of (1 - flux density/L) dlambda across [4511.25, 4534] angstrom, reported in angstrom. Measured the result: 0.7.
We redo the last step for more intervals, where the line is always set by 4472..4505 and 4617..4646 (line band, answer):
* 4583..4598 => 0.3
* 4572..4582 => 0.0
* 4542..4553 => 0.5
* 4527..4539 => 1.5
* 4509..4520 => -0.3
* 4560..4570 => -0.6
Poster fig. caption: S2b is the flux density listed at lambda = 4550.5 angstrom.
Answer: 70.39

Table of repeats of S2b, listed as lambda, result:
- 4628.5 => 83.24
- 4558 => 82.43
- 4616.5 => 79.02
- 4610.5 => 84.69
